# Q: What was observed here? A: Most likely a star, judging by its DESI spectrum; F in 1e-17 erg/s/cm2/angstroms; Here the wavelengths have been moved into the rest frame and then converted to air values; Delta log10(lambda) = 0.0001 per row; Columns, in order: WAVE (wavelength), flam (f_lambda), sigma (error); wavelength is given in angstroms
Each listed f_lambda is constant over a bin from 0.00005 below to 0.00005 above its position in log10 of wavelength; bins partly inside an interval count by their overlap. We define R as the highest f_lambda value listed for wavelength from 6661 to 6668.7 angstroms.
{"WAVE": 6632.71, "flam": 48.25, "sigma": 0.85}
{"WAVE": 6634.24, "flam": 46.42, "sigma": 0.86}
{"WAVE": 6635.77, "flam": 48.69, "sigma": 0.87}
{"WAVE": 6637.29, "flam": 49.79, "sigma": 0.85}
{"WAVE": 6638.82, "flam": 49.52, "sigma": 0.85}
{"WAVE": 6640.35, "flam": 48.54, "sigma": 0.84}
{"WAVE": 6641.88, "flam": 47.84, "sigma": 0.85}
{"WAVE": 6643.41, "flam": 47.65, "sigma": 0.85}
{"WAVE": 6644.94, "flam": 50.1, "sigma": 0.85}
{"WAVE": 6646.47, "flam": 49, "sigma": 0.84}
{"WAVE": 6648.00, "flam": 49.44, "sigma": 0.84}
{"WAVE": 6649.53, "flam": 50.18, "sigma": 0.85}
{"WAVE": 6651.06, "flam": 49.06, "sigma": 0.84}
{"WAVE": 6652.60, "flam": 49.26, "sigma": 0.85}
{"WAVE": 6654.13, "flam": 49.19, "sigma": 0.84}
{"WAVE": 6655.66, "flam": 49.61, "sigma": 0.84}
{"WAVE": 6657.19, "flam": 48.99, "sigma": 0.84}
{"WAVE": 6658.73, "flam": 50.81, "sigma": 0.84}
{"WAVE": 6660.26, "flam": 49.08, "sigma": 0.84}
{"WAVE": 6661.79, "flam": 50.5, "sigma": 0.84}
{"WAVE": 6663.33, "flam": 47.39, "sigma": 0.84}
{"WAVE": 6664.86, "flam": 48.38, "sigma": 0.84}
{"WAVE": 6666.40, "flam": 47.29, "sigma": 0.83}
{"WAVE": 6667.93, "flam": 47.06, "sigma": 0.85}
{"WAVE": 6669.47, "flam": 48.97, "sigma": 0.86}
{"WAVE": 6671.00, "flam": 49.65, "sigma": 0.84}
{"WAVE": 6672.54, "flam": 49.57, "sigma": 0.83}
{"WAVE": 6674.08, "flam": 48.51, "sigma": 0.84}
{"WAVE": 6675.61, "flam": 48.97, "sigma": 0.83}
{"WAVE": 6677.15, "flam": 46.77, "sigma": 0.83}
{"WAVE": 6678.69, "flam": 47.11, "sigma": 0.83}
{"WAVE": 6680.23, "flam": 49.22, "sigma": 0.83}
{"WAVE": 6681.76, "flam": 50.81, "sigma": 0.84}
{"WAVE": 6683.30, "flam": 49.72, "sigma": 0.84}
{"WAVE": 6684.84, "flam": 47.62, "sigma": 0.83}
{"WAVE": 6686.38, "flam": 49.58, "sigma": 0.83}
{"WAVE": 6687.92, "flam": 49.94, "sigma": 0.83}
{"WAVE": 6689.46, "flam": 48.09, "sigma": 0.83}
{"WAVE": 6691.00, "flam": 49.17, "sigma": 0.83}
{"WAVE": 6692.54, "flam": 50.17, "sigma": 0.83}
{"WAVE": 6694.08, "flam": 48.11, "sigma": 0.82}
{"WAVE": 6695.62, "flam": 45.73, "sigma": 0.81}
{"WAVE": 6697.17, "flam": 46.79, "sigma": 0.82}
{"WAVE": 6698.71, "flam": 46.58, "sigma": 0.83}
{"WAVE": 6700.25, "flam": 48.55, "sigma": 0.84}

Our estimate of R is 50.5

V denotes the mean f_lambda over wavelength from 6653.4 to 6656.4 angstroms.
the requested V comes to 49.4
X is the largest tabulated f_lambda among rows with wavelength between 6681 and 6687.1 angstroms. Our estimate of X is 50.81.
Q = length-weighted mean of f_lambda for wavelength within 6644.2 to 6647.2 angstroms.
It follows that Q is 49.6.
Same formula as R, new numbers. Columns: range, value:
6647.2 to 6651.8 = 50.18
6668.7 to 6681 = 49.65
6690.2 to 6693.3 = 50.17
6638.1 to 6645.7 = 50.1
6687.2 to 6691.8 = 49.94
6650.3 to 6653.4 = 49.26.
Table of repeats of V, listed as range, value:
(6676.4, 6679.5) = 46.9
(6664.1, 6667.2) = 47.8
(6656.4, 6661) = 49.6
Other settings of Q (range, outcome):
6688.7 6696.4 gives 48.2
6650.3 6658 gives 49.2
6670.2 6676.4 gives 49.2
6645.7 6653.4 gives 49.4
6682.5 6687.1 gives 48.9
